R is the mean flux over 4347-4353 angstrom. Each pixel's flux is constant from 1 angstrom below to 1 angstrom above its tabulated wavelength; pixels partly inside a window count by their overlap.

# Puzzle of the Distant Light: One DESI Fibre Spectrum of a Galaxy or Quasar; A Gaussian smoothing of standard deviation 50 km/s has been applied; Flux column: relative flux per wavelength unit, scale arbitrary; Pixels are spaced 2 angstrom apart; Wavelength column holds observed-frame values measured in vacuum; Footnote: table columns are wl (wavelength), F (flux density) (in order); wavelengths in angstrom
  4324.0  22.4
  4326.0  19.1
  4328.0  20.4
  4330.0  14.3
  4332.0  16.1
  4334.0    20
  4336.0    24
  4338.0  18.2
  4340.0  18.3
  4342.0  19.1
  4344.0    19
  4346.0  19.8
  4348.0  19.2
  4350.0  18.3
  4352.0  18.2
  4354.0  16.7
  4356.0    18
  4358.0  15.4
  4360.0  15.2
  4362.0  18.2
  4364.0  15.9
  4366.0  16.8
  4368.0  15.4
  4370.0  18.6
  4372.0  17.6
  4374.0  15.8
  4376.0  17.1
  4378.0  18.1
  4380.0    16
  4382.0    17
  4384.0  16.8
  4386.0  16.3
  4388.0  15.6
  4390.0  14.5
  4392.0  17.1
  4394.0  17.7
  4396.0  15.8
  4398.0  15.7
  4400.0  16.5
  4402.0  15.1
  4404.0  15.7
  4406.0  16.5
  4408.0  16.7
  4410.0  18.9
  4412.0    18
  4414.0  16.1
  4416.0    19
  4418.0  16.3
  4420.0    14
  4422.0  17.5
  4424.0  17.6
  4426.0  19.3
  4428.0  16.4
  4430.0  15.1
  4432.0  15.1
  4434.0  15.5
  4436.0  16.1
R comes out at 18.6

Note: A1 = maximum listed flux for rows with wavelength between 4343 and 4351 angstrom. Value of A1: 19.8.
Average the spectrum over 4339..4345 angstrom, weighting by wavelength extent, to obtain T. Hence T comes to 18.8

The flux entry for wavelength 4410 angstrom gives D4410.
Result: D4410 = 18.9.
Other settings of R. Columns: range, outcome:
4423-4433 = 16.7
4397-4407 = 15.9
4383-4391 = 15.8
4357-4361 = 15.3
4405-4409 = 16.6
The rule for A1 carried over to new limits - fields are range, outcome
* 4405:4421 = 19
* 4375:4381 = 18.1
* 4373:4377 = 17.1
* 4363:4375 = 18.6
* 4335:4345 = 24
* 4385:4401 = 17.7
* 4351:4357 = 18.2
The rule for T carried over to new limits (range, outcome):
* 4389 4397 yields 16.3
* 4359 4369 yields 16.3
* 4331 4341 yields 19.3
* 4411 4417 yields 17.7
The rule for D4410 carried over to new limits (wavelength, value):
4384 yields 16.8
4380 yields 16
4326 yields 19.1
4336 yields 24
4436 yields 16.1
